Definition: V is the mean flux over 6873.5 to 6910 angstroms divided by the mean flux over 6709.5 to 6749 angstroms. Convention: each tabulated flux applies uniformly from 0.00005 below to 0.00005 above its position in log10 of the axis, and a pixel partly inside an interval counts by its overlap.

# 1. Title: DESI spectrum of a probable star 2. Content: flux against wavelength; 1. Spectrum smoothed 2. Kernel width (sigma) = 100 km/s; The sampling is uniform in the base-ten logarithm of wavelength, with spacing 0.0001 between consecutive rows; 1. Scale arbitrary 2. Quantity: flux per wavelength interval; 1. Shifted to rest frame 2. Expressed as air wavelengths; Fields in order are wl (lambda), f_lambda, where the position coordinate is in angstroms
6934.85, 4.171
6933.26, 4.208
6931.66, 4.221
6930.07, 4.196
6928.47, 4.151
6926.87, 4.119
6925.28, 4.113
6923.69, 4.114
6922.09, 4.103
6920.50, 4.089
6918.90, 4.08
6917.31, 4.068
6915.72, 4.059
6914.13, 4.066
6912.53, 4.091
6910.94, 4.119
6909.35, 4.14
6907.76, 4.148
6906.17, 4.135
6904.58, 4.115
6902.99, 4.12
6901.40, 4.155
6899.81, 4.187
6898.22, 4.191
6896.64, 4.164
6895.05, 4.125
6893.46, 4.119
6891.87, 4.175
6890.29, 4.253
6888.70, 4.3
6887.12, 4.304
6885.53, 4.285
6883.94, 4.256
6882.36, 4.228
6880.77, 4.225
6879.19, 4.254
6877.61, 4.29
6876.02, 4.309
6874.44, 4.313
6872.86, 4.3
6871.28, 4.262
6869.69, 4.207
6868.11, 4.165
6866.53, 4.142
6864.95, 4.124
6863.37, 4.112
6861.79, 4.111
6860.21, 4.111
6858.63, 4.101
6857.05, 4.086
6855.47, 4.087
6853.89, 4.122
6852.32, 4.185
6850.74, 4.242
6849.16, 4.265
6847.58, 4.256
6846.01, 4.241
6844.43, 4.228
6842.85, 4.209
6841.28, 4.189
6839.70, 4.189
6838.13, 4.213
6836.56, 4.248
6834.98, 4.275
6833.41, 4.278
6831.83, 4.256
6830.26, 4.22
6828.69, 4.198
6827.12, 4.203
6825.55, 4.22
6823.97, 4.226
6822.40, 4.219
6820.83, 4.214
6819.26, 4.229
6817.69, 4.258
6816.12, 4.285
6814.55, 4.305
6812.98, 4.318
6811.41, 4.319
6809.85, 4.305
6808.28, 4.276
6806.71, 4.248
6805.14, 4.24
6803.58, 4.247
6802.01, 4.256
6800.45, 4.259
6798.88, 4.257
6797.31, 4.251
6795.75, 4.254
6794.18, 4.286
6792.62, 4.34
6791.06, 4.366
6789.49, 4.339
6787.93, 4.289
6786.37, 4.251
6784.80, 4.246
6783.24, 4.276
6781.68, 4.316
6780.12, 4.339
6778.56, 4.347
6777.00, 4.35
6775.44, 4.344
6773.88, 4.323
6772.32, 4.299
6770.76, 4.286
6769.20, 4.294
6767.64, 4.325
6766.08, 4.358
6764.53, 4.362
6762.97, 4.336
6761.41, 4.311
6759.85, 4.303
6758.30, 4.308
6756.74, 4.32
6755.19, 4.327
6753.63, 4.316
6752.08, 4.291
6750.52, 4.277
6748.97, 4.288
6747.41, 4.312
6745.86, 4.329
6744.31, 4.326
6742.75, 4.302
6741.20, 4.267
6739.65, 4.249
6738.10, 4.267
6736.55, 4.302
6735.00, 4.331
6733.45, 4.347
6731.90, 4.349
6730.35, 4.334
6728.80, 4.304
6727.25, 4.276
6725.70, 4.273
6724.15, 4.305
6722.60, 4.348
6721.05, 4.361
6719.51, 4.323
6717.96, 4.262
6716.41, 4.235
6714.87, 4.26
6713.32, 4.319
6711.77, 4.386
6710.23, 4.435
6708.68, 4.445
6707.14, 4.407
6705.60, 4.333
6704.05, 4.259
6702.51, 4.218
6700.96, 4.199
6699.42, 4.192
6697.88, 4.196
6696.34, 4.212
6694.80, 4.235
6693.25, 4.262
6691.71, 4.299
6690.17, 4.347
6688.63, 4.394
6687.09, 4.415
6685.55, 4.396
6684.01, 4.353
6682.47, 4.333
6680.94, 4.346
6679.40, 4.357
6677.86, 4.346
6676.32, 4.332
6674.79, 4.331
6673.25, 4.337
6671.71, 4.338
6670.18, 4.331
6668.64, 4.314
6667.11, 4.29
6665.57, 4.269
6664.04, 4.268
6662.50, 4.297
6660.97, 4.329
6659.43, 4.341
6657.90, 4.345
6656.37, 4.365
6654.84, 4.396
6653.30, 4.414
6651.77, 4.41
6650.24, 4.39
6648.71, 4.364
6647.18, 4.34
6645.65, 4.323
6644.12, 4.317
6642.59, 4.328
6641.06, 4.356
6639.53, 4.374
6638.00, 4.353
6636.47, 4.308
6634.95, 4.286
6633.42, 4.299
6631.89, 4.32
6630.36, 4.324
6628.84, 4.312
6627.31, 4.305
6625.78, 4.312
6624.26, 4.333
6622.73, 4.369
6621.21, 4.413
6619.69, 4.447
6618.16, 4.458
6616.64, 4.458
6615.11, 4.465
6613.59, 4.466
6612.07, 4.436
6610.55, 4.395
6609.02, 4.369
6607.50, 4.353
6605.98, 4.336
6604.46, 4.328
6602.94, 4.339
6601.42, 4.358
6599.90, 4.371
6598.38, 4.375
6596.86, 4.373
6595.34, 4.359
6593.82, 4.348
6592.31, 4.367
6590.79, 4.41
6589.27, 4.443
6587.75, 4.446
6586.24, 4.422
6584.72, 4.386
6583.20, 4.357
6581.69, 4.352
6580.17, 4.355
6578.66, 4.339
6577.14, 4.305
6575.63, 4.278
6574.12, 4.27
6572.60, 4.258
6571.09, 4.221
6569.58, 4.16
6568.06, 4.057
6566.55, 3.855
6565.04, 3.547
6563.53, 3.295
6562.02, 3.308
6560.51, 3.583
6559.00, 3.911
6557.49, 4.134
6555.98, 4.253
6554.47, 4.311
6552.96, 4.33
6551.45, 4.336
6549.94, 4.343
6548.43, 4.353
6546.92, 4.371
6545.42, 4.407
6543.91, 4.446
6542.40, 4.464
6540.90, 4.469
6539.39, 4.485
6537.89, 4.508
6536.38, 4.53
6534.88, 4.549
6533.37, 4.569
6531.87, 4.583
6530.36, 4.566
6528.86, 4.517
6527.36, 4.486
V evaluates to 1.0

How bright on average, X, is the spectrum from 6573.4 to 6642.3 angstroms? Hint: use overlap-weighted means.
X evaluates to 4.37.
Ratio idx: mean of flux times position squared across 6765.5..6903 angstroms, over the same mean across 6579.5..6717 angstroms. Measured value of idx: 1.0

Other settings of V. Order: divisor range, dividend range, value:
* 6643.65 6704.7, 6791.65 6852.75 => 0.98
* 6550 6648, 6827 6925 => 0.98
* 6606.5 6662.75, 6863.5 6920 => 0.96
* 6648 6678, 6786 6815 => 0.99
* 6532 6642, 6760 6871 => 0.99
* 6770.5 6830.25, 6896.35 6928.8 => 0.96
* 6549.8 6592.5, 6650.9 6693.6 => 1.05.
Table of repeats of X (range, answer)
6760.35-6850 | 4.27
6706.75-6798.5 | 4.31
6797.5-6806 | 4.25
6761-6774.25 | 4.32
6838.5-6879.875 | 4.2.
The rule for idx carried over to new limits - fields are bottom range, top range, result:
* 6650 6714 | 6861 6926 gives 1.03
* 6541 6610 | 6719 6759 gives 1.07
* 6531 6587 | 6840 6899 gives 1.09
